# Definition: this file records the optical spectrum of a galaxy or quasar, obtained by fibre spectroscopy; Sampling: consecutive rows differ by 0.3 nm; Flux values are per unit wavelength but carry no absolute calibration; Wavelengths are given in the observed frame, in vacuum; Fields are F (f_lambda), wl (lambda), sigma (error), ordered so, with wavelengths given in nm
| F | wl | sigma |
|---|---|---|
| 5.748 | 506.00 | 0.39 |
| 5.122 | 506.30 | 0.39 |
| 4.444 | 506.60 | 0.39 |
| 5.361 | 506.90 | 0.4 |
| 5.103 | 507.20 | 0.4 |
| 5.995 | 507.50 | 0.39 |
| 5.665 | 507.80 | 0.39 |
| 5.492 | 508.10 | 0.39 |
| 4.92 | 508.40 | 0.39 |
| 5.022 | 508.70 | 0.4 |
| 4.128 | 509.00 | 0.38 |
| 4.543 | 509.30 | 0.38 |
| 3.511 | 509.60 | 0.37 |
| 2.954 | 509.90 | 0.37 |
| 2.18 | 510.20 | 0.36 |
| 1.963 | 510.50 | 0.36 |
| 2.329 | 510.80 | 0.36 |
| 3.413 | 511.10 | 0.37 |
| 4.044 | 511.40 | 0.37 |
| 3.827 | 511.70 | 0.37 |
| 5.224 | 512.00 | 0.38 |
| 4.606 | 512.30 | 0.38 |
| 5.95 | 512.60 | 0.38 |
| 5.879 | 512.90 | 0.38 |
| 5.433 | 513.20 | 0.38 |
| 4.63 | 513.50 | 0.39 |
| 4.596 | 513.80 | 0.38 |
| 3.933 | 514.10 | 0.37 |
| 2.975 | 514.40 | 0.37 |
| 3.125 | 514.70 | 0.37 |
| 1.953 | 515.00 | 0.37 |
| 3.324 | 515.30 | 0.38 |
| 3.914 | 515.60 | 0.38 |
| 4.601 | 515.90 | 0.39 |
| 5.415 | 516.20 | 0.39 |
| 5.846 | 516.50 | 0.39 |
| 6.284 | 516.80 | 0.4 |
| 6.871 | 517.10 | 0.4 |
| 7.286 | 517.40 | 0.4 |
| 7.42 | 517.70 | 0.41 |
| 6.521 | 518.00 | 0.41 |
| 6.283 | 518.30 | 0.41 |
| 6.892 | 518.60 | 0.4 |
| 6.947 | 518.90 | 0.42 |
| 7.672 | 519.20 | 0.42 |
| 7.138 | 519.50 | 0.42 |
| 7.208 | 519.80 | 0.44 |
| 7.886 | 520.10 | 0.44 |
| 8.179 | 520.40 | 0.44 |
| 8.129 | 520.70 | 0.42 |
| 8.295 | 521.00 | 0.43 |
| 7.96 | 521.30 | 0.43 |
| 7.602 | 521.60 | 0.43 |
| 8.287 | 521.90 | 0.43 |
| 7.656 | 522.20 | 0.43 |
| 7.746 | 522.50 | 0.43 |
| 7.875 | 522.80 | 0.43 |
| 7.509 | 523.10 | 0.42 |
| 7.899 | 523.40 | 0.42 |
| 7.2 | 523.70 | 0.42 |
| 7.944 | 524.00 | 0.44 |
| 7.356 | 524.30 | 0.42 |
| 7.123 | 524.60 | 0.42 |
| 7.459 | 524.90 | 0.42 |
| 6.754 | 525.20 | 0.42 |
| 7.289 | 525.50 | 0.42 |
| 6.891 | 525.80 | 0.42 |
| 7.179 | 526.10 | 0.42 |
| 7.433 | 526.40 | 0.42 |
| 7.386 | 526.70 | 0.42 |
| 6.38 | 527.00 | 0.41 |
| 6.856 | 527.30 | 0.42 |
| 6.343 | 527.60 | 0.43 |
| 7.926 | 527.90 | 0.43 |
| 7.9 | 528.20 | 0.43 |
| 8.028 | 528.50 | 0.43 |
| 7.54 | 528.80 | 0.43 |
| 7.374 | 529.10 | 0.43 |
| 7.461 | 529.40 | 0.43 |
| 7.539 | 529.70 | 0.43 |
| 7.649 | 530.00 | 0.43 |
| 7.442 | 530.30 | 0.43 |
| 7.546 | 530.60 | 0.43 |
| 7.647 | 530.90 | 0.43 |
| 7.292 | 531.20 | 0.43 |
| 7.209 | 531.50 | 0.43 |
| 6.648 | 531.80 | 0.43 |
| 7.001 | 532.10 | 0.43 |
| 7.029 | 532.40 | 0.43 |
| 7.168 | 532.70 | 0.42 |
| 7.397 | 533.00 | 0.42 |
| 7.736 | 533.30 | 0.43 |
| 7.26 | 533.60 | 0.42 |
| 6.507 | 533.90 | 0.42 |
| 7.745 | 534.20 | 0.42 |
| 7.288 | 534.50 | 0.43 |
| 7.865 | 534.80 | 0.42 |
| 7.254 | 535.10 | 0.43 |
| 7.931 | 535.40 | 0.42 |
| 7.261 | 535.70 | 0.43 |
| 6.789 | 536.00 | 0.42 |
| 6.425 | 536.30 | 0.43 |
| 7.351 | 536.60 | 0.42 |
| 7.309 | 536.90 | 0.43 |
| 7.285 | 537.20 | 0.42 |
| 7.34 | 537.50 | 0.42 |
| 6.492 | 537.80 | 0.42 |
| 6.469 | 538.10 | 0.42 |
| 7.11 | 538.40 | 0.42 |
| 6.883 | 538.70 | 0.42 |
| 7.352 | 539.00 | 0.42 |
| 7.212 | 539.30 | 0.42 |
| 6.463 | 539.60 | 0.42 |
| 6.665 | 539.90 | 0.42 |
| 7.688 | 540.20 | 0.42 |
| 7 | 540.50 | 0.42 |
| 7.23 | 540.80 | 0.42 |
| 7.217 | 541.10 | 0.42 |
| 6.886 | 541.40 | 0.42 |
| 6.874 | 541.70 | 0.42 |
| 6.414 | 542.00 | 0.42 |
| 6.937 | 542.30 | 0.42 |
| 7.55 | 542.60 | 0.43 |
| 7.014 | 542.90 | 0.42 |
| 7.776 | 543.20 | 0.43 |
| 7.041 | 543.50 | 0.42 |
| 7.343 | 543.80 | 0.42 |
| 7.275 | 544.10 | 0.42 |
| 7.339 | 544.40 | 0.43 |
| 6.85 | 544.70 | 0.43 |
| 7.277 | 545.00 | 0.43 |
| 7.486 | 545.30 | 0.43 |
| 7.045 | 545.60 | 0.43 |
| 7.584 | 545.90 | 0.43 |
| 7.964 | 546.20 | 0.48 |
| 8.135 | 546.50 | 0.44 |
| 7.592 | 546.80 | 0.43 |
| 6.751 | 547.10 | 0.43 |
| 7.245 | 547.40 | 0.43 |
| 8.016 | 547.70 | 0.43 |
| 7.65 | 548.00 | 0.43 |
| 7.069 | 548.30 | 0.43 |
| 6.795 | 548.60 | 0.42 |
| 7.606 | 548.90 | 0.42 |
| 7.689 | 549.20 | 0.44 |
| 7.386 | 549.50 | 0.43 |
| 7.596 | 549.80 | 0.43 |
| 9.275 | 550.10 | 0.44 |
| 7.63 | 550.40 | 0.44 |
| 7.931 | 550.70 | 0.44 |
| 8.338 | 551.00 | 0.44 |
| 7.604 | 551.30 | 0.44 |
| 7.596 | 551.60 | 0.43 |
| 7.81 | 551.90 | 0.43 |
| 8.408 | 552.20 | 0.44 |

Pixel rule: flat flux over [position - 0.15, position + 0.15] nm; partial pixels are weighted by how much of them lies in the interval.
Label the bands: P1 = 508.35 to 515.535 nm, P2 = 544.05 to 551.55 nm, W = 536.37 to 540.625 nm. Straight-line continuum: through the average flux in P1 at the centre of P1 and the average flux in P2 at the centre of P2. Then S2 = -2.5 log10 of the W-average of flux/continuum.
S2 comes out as -0.07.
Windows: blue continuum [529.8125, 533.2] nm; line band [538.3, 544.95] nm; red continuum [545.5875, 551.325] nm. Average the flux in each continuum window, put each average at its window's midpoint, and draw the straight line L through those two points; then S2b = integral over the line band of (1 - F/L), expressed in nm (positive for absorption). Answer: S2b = 0.36 nm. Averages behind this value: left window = 7.28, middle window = 7.1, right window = 7.66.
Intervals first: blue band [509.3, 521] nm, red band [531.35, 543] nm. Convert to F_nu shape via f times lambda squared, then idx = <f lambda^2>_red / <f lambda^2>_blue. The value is 1.5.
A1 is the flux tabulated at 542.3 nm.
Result 6.937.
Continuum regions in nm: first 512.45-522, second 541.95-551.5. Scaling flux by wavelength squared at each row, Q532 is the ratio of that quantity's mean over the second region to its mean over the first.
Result 1.4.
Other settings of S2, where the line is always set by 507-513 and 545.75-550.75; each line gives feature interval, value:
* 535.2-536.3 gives -0.10 mag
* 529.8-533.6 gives -0.18 mag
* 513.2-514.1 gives 0.00 mag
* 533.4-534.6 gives -0.13 mag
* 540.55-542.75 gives 0.01 mag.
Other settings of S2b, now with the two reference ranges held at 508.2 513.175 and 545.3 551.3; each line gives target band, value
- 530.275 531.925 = -0.35 nm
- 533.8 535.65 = -0.32 nm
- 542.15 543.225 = -0.02 nm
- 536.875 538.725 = -0.09 nm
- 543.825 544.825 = 0.01 nm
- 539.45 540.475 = -0.01 nm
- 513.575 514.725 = 0.16 nm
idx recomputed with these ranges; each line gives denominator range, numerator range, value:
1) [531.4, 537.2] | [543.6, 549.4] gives 1.07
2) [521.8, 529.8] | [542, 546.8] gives 1.06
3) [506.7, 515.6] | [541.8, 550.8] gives 2.02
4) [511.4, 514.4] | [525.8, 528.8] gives 1.61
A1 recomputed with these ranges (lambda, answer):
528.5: 8.028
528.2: 7.9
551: 8.338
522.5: 7.746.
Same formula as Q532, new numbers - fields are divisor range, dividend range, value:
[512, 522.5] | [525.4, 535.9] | 1.26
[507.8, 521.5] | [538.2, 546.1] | 1.50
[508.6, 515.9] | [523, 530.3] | 1.99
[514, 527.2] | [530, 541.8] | 1.14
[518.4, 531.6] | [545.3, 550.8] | 1.11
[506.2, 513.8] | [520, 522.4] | 1.87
